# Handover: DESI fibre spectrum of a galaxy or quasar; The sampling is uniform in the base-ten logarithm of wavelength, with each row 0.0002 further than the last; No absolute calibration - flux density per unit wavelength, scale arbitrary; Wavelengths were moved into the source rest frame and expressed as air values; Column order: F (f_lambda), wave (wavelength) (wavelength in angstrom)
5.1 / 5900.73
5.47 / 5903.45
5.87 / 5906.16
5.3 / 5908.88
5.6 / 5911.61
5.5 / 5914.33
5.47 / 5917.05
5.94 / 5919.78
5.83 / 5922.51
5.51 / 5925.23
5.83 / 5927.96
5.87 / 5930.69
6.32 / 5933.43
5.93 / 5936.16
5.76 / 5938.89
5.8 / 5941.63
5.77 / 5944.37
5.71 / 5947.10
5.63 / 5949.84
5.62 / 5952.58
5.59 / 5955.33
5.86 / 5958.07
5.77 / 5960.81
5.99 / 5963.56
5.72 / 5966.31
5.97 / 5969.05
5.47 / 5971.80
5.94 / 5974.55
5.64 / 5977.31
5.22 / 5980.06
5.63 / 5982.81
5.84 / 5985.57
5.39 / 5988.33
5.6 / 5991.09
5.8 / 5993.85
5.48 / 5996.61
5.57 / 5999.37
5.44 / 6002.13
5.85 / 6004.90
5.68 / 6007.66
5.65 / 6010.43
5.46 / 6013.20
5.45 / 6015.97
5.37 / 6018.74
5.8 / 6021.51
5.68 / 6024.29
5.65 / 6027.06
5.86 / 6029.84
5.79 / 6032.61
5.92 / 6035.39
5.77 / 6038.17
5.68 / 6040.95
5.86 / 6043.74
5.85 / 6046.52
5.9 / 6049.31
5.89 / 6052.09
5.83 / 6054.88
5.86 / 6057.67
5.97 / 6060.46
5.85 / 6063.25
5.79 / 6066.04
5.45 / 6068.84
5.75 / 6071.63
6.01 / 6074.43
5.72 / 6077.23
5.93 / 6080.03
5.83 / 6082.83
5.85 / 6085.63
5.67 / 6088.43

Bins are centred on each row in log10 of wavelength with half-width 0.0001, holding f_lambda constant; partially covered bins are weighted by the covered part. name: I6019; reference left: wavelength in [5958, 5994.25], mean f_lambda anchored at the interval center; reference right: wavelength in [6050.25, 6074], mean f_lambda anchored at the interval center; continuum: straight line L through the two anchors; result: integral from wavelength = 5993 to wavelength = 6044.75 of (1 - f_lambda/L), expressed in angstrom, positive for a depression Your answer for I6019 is 0.7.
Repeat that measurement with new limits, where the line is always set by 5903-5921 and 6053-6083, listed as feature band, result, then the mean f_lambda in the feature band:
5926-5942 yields -0.80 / 5.91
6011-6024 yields 0.46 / 5.54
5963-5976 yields -0.29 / 5.81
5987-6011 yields 0.48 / 5.61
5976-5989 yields 0.33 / 5.55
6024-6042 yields -0.01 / 5.77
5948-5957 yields 0.04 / 5.62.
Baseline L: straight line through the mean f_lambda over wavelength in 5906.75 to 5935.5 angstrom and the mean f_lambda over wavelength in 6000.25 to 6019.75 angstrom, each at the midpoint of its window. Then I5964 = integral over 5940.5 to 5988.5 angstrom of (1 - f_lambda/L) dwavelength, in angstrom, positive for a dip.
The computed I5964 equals -0.5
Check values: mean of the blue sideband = 5.73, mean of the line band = 5.7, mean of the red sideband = 5.56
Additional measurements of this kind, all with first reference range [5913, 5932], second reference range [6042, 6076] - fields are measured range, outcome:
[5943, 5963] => 0.1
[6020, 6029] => 0.1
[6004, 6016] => 0.3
